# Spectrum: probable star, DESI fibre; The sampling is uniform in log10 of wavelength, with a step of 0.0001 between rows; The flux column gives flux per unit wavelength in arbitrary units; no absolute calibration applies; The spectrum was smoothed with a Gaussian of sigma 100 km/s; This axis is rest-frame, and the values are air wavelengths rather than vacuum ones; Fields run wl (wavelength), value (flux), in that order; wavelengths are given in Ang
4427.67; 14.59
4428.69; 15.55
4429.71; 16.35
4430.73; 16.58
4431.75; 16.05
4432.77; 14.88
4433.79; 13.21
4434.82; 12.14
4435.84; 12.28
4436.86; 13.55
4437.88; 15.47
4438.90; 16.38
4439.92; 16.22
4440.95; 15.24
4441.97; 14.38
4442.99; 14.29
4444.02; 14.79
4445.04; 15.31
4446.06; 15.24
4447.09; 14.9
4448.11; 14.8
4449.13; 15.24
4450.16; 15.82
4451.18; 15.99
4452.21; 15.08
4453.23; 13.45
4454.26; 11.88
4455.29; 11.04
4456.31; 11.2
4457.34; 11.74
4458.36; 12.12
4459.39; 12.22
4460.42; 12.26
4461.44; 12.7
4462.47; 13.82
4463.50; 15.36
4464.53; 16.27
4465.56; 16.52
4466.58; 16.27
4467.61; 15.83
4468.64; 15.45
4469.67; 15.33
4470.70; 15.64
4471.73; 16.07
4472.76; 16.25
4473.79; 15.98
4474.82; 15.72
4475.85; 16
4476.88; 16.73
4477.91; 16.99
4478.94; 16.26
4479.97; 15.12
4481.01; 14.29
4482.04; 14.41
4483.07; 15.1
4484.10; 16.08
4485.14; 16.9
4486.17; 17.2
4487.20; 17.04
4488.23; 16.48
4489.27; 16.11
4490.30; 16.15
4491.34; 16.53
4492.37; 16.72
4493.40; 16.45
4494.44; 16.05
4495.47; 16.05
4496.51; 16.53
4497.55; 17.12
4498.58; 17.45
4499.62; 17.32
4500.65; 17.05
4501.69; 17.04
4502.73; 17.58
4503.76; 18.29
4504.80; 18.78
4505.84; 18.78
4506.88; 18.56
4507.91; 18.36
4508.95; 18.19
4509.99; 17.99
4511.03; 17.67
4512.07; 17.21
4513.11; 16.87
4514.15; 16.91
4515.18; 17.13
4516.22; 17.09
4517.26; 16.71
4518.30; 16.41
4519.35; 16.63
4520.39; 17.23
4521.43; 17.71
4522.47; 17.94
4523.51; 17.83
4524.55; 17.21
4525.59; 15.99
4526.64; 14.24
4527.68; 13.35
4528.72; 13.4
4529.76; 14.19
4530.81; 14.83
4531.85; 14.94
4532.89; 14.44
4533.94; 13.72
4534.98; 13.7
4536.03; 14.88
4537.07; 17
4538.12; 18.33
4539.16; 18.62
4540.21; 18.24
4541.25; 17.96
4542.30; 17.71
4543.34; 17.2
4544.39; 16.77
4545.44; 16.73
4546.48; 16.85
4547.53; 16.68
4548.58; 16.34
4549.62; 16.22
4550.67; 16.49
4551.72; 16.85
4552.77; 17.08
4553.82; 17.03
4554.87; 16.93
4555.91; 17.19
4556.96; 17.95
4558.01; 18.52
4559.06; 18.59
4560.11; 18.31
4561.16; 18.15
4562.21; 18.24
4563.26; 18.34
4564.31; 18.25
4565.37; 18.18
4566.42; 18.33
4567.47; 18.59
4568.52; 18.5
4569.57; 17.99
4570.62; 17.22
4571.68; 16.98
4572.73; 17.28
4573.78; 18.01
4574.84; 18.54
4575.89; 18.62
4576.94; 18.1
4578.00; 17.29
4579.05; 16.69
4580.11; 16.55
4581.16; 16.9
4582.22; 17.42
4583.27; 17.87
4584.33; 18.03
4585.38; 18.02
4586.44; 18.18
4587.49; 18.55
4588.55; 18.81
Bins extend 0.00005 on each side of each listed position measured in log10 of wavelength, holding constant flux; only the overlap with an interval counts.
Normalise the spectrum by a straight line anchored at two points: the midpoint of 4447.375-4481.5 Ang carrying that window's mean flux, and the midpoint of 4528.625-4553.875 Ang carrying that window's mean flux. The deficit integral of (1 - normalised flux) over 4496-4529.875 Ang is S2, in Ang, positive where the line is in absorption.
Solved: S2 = -2.9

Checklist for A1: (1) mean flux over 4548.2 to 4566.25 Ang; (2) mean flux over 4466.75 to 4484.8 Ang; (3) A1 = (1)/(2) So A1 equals 1.12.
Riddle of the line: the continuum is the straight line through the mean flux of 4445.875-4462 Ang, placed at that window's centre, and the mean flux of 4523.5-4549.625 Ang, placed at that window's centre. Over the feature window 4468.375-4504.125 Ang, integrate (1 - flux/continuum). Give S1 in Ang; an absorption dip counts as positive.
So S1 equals -4.6 Ang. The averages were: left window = 13.4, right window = 16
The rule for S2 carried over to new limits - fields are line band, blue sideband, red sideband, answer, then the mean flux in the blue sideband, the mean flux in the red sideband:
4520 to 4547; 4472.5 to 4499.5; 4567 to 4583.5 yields 1.3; 16.2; 17.7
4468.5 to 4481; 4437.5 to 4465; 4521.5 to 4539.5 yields -1.1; 14.2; 15.6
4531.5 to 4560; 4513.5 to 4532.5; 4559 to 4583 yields 0.2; 16.1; 17.9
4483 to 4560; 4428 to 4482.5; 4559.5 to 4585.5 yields -1.4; 14.8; 17.9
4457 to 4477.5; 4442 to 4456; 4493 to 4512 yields 0.7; 14.4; 17.5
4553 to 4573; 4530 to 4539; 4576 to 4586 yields -1.5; 15.3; 17.5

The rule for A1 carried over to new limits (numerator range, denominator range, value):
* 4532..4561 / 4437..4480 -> 1.14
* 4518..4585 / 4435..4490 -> 1.14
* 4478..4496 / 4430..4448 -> 1.09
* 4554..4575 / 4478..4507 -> 1.08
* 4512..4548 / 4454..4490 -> 1.09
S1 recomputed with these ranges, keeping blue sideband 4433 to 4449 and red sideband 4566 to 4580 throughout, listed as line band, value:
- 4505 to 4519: -1.1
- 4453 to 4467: 1.6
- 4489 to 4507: -1.3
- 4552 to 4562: -0.2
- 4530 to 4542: 0.6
